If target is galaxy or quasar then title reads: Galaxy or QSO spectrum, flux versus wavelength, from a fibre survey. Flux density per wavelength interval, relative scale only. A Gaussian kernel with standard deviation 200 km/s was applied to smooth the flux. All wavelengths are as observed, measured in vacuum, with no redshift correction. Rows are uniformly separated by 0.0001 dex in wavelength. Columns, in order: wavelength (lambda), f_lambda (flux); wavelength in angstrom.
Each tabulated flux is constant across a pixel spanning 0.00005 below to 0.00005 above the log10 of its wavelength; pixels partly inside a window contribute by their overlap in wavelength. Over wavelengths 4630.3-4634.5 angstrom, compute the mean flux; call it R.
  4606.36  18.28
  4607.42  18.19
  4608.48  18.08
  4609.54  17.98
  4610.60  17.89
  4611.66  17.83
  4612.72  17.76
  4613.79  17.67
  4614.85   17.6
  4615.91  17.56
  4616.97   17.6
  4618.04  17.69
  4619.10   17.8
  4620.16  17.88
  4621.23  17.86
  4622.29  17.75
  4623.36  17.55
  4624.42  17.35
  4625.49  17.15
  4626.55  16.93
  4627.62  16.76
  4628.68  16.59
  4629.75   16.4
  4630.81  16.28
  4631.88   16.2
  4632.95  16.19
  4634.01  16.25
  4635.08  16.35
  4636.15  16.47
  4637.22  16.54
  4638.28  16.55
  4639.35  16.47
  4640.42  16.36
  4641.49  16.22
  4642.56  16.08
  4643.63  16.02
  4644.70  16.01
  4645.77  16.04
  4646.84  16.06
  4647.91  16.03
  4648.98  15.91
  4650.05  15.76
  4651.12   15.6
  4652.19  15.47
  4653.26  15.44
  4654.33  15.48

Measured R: 16.2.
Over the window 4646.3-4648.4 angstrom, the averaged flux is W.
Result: 16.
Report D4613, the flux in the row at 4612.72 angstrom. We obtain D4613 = 17.76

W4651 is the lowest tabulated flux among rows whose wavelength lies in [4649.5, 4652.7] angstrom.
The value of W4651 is 15.47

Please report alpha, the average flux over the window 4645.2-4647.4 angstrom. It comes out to 16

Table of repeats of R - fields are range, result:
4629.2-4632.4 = 16.3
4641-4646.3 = 16.1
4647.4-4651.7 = 15.8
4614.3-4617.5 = 17.6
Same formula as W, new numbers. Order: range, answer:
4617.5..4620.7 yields 17.8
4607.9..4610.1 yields 18.1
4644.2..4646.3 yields 16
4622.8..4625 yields 17.4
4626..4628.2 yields 16.9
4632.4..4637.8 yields 16.4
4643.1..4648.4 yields 16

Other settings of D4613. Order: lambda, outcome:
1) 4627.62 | 16.76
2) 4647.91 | 16.03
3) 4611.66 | 17.83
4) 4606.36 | 18.28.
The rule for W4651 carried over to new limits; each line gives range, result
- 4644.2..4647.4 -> 16.01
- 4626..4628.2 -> 16.76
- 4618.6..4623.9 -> 17.55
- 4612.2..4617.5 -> 17.56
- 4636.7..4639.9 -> 16.47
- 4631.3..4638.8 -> 16.19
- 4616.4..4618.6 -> 17.6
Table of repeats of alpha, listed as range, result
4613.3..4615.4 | 17.7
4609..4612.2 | 17.9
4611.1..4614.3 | 17.7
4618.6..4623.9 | 17.8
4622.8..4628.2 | 17.1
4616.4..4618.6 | 17.6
